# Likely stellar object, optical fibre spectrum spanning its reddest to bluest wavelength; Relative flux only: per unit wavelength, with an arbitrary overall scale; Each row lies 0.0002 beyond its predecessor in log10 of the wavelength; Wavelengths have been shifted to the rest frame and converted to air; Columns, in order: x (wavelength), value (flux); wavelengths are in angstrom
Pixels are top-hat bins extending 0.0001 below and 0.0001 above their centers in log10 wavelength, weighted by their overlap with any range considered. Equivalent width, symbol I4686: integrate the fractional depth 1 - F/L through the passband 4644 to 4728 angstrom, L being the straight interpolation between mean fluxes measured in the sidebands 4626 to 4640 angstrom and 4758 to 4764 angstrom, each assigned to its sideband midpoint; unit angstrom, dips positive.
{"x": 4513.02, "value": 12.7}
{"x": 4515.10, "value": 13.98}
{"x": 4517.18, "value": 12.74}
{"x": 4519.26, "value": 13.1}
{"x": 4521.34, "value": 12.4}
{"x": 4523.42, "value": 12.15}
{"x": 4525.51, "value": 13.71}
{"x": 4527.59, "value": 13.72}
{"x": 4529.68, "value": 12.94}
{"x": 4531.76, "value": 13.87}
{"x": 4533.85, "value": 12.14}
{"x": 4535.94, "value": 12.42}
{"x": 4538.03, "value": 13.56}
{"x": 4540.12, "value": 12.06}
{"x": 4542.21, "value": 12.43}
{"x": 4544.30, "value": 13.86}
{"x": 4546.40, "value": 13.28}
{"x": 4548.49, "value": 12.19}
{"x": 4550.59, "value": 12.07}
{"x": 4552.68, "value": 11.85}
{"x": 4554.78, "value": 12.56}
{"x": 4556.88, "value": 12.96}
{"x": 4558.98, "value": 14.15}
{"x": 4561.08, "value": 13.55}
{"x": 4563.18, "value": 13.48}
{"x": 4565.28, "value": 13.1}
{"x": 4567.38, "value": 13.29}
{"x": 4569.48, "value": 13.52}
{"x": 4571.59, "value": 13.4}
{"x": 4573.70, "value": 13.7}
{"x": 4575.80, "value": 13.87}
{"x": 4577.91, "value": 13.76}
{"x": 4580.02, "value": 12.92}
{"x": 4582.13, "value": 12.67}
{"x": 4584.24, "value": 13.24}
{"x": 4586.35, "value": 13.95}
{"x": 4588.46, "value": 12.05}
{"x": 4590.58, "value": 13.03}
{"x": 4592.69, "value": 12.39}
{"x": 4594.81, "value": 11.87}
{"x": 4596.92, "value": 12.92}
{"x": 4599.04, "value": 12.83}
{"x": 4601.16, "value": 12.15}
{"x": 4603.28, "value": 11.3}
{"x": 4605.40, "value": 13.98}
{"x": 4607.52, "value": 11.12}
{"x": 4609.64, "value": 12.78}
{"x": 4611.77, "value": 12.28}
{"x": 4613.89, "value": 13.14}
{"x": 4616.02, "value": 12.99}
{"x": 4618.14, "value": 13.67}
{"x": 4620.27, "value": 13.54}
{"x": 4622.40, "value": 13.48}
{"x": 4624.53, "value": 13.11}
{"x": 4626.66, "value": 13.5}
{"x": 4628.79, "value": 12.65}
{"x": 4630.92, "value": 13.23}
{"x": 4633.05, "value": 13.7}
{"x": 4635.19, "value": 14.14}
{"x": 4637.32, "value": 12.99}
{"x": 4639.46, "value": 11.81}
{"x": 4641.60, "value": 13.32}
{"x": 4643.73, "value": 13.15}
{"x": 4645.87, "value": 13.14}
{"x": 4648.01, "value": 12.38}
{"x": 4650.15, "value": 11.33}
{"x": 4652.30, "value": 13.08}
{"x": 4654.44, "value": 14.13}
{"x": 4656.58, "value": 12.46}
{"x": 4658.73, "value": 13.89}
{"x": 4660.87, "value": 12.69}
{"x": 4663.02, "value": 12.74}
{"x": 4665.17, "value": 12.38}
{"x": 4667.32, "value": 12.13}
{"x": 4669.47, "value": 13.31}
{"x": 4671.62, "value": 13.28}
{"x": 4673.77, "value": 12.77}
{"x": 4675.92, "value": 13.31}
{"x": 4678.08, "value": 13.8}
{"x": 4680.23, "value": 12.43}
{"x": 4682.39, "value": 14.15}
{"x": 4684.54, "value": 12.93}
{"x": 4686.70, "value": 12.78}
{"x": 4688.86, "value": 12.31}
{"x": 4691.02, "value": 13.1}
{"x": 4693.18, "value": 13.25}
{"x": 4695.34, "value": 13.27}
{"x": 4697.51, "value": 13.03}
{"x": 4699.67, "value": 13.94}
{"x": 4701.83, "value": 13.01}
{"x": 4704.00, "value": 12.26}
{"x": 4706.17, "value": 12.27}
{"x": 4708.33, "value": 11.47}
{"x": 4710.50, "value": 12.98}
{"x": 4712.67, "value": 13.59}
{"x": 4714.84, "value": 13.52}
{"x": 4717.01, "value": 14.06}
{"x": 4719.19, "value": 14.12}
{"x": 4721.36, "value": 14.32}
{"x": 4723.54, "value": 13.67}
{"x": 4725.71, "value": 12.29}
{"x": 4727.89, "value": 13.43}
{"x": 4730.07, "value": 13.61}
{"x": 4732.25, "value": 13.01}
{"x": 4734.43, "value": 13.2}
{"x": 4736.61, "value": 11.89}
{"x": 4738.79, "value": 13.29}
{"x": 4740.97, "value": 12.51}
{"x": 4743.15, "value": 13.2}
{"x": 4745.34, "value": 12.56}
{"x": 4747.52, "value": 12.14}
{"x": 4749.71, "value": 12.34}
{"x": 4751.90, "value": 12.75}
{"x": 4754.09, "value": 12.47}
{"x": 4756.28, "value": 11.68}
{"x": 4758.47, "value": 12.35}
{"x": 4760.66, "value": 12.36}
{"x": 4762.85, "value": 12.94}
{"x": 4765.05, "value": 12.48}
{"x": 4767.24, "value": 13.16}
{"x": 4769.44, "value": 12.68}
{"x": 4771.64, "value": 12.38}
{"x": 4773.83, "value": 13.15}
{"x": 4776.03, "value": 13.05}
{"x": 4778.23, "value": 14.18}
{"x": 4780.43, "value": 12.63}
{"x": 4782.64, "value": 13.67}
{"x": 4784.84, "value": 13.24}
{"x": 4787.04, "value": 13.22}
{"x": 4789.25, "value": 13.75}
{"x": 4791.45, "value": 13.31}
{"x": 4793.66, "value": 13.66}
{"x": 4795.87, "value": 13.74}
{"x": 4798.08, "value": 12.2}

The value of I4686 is -0.78 angstrom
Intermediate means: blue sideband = 13.2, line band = 13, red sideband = 12.6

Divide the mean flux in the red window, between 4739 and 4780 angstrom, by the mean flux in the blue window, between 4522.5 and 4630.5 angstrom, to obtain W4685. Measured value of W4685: 0.98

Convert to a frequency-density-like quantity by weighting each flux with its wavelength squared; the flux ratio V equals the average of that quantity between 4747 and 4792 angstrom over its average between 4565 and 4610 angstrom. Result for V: 1.08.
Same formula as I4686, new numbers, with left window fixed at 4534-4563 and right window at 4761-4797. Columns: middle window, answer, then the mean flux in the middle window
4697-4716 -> 0.26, 12.9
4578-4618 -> 0.67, 12.7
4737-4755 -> 0.69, 12.6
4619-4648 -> -0.49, 13.2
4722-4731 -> -0.13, 13.3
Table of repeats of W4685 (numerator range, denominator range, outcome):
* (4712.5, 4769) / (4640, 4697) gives 1.00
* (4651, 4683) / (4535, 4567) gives 1.01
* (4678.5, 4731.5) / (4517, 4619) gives 1.02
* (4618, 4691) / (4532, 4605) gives 1.01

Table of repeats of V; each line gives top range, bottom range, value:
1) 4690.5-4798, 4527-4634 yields 1.08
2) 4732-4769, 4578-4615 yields 1.06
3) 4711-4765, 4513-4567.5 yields 1.09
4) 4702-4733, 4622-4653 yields 1.05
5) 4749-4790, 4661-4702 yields 1.02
